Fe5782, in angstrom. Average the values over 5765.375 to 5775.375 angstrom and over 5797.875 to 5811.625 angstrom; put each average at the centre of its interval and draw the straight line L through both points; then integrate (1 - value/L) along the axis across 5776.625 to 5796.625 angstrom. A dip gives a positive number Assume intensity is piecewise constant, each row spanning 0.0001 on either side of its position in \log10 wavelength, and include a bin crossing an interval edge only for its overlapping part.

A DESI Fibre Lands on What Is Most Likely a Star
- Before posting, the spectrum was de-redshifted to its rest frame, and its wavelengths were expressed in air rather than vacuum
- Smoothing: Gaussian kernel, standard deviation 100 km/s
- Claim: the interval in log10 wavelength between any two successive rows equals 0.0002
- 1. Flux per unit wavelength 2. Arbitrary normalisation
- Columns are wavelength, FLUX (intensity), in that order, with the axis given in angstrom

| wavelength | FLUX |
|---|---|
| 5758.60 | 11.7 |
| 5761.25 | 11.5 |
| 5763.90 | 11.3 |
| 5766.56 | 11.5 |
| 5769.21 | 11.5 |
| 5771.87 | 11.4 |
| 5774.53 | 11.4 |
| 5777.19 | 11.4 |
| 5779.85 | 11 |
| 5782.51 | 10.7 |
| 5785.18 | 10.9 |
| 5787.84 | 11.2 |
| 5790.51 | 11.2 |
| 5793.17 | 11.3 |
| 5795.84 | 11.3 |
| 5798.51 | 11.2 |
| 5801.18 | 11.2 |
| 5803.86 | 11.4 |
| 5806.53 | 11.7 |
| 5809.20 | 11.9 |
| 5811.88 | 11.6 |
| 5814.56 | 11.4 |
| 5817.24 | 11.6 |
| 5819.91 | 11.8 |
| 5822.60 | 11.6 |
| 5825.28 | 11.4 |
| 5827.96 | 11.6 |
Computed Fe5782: 0.6 angstrom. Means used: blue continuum 11.5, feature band 11.1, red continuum 11.5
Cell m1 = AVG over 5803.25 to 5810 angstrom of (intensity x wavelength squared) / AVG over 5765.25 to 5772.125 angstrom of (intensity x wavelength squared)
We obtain 1.0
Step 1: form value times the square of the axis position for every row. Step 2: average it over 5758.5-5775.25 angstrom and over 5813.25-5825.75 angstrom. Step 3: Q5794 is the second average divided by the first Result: 1.0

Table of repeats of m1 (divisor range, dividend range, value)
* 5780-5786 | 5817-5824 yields 1.09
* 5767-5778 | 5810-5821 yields 1.03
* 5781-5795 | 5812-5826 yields 1.06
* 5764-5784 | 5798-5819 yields 1.03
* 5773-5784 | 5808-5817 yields 1.06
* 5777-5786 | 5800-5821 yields 1.07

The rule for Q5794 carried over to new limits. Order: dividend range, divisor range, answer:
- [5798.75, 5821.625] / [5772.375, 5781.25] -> 1.04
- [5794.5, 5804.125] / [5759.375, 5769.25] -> 0.99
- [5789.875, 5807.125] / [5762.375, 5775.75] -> 1.00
